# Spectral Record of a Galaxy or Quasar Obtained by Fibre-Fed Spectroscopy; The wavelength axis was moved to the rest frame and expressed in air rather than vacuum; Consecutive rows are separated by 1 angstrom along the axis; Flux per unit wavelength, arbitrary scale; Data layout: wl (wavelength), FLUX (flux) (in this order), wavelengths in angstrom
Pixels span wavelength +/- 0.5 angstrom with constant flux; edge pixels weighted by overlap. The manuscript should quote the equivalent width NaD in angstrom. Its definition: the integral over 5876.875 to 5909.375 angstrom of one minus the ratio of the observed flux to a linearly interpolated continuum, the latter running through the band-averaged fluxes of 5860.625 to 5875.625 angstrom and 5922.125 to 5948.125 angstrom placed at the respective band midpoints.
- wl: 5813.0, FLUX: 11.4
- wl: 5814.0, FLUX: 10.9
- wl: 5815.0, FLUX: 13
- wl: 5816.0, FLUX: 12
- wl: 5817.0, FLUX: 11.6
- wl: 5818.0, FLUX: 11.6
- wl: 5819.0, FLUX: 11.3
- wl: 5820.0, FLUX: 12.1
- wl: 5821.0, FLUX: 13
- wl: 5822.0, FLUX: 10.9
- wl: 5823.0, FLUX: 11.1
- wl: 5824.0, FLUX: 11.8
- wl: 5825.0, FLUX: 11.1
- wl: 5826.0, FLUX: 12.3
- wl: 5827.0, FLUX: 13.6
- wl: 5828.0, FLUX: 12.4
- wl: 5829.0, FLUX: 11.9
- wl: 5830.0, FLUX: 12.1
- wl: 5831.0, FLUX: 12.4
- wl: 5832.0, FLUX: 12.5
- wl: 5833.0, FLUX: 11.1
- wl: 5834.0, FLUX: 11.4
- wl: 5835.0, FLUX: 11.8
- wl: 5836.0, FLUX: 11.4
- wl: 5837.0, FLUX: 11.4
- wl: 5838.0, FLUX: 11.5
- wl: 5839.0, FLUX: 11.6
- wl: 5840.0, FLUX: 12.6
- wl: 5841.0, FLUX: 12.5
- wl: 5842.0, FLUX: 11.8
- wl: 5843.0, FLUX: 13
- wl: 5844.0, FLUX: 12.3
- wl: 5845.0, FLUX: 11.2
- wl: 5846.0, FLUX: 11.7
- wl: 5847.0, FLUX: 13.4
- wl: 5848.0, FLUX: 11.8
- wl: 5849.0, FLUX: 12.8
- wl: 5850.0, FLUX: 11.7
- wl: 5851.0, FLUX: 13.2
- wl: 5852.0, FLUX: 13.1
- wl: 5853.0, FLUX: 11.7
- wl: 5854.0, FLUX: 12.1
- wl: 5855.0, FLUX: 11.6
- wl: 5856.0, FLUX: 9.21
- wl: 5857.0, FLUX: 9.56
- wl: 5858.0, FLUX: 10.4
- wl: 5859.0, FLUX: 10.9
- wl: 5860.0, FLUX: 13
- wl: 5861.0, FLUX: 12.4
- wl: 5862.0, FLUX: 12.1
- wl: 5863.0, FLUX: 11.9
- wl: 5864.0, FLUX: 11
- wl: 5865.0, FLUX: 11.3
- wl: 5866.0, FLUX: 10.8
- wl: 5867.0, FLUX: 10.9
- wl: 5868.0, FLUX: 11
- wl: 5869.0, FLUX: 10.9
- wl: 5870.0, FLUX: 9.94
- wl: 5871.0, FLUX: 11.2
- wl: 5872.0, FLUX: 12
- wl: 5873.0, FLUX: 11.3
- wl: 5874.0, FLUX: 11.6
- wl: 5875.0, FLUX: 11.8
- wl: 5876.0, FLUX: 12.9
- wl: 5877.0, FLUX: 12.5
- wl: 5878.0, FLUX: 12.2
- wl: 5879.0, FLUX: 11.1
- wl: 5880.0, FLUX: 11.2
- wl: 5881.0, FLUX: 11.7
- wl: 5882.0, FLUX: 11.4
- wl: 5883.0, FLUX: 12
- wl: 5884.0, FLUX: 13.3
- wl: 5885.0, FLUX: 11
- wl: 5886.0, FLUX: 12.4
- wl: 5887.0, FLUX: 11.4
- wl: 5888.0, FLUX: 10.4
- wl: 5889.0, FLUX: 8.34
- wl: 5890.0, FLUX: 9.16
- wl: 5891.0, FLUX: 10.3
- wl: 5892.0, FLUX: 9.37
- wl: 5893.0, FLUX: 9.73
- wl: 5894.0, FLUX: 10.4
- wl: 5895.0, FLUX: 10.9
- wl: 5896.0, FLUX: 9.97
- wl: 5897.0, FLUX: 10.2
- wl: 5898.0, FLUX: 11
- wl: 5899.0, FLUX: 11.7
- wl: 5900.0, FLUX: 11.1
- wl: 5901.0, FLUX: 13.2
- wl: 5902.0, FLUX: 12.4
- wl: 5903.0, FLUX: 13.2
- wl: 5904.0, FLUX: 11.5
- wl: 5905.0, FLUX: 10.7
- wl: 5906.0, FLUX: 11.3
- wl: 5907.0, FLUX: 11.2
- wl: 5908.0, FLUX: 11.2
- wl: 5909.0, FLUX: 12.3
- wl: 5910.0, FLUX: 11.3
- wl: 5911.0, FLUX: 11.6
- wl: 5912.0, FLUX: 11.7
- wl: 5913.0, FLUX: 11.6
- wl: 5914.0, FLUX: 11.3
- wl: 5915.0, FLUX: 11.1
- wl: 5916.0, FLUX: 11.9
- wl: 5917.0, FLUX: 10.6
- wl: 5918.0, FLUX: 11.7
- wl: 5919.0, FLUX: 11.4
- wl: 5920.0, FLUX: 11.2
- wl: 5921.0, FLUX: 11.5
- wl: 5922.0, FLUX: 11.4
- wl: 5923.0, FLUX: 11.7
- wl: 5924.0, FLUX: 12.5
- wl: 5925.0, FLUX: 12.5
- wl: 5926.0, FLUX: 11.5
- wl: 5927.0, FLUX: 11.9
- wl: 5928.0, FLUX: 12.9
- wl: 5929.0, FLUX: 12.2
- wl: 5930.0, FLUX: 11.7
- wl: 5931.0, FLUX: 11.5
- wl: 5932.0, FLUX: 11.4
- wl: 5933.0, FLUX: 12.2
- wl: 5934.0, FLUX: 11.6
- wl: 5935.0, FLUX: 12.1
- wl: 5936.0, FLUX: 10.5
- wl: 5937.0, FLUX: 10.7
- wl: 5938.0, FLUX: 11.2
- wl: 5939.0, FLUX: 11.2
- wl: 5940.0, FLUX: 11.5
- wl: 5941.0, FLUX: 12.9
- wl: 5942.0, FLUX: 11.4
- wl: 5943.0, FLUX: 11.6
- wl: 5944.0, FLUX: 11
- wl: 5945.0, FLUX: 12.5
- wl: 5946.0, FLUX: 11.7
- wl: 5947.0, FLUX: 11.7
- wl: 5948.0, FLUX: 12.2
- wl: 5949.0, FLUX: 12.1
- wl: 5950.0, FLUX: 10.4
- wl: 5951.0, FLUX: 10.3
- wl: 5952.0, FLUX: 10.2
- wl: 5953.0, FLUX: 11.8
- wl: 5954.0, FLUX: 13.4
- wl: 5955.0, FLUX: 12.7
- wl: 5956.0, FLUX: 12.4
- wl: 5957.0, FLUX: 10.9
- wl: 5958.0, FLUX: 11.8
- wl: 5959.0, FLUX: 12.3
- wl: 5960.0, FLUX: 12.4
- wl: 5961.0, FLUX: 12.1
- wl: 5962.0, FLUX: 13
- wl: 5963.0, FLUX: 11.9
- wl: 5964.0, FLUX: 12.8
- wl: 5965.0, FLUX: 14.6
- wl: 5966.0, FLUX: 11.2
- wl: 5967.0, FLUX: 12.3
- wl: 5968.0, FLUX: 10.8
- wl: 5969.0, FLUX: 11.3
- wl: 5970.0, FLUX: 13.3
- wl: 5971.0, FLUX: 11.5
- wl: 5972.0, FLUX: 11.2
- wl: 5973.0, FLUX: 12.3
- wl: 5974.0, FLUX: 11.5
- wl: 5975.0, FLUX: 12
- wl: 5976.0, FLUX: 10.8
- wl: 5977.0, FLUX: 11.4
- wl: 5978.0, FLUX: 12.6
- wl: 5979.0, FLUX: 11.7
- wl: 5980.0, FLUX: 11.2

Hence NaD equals 0.9 angstrom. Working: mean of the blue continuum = 11.3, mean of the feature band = 11.2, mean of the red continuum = 11.8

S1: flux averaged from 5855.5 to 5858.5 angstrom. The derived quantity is 9.72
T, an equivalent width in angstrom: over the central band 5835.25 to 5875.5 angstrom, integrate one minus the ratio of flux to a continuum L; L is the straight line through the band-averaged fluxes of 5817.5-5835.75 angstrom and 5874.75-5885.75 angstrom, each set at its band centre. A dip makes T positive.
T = 0.94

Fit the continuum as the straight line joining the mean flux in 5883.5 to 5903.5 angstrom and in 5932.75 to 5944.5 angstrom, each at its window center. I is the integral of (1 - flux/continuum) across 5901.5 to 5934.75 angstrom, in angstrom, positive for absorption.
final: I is -1.3 angstrom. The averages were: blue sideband 11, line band 11.7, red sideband 11.5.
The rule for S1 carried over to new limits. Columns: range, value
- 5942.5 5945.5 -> 11.7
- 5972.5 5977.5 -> 11.6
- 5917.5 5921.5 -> 11.4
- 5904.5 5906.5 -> 11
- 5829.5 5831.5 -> 12.2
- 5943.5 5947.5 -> 11.7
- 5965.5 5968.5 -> 11.4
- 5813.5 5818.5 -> 11.8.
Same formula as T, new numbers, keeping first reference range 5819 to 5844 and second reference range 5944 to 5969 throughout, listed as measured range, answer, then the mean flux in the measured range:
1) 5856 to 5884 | 1.2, 11.4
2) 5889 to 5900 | 1.6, 10.2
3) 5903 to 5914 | 0.4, 11.5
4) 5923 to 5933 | 0.0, 12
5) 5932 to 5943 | 0.4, 11.5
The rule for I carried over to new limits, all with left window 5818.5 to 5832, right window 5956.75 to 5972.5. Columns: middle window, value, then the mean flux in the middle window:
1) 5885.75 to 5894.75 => 1.44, 10.1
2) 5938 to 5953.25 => 0.77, 11.5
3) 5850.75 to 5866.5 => 0.72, 11.5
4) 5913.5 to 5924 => 0.56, 11.4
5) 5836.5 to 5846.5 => 0.06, 12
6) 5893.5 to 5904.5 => 0.59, 11.4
